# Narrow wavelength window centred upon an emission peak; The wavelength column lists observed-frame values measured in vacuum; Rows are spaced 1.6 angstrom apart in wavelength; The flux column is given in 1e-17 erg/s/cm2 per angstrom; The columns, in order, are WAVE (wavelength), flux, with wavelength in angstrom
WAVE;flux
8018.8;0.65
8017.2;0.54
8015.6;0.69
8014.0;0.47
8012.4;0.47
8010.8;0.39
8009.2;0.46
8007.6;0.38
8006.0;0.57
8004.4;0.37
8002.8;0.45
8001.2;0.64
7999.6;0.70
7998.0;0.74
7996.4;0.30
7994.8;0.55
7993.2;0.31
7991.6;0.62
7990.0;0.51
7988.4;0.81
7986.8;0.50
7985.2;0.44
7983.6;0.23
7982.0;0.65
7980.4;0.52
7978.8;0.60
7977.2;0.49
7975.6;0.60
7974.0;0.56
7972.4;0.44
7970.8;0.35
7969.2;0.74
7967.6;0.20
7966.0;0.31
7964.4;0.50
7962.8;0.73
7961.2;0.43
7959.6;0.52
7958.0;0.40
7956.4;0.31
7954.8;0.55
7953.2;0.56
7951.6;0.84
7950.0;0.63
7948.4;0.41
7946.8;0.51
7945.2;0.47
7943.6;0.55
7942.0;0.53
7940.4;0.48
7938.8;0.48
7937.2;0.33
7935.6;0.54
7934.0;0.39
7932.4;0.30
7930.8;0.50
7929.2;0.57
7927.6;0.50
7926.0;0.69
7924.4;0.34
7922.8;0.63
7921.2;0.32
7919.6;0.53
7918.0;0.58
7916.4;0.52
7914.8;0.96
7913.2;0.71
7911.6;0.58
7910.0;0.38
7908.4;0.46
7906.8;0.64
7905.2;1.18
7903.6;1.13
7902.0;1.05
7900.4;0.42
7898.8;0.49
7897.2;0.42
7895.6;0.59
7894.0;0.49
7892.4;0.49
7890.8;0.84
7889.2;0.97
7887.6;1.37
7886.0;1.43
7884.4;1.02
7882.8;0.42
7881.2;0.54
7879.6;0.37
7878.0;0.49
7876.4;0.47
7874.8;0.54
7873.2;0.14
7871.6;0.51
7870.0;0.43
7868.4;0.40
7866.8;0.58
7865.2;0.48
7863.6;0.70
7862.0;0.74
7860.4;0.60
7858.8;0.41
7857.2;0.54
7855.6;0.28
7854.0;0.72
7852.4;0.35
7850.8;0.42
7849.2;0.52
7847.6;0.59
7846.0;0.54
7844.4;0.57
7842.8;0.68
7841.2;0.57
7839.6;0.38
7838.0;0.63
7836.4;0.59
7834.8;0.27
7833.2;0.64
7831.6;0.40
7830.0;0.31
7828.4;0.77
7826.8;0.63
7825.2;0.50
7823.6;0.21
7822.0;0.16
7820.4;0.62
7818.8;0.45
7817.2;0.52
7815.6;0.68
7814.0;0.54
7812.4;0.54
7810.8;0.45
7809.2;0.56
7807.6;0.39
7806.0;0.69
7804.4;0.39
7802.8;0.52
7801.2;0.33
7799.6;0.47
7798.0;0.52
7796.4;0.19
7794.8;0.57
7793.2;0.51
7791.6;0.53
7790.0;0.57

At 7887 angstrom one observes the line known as [S II] 6716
